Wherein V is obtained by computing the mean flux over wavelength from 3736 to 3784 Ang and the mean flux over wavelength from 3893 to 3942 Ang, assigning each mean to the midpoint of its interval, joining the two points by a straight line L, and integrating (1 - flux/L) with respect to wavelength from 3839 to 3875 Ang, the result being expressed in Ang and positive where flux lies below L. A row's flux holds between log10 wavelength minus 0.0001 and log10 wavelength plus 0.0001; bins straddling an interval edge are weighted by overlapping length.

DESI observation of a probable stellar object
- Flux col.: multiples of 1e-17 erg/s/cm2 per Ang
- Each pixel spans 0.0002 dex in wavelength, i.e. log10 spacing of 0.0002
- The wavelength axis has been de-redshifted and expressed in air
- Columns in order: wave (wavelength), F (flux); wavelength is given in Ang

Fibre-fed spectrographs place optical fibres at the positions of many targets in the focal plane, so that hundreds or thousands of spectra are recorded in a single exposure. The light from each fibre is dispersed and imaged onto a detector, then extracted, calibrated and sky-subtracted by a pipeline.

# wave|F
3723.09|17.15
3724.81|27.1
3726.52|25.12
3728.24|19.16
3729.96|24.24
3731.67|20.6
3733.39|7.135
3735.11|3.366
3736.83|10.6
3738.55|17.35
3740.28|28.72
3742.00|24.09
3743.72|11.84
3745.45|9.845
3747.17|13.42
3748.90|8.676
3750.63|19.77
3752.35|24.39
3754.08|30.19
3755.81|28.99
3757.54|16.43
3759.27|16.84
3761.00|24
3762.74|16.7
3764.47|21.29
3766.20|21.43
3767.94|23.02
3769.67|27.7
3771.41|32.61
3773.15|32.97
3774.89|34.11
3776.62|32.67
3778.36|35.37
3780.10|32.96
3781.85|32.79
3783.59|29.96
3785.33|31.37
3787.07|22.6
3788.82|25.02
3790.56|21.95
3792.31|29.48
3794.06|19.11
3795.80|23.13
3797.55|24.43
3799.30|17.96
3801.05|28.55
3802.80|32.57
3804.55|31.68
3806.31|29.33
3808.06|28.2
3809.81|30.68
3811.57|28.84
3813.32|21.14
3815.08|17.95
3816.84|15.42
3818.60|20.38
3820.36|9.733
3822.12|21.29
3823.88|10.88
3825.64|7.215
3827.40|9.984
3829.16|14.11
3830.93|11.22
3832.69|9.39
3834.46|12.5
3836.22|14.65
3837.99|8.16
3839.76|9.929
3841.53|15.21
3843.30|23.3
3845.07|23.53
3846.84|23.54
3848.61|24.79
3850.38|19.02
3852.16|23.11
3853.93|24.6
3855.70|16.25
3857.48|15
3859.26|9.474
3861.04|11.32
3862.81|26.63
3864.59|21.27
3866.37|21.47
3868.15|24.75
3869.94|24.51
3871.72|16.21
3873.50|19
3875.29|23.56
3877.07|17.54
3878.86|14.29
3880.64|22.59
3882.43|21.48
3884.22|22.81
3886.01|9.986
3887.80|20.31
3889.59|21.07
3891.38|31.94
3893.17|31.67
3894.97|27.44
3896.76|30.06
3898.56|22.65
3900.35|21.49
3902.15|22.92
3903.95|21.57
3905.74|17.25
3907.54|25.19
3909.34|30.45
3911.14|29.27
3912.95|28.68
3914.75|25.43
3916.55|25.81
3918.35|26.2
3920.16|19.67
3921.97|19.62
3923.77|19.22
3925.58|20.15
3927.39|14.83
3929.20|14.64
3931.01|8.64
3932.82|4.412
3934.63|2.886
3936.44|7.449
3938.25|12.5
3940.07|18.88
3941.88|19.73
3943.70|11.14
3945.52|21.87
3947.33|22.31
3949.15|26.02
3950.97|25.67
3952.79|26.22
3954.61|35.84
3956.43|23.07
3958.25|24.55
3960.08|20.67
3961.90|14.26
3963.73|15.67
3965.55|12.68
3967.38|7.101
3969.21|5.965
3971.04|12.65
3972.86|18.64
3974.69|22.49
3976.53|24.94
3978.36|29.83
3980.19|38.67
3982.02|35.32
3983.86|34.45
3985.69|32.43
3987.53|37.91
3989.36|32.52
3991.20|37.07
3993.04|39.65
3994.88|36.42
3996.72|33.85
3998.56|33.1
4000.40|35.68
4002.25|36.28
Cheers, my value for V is 2.8 Ang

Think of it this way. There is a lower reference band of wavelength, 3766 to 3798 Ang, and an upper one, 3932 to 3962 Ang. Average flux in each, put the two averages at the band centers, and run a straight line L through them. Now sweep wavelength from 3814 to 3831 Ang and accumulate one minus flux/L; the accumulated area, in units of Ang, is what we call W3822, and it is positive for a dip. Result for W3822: 7.8 Ang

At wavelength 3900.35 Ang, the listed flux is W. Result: 21.49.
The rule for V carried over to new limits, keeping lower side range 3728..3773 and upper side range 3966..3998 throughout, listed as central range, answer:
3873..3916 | 2.7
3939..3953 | 2.9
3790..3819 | -4.5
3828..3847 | 6.8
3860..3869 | 1.1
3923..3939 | 8.9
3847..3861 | 2.8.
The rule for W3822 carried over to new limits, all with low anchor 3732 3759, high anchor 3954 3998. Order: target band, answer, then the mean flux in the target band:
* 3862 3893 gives 1.2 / 21.4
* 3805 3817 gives -3.5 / 25.3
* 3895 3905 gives -0.4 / 24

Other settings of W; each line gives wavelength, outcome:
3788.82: 25.02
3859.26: 9.474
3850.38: 19.02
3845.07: 23.53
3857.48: 15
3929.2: 14.64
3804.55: 31.68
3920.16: 19.67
